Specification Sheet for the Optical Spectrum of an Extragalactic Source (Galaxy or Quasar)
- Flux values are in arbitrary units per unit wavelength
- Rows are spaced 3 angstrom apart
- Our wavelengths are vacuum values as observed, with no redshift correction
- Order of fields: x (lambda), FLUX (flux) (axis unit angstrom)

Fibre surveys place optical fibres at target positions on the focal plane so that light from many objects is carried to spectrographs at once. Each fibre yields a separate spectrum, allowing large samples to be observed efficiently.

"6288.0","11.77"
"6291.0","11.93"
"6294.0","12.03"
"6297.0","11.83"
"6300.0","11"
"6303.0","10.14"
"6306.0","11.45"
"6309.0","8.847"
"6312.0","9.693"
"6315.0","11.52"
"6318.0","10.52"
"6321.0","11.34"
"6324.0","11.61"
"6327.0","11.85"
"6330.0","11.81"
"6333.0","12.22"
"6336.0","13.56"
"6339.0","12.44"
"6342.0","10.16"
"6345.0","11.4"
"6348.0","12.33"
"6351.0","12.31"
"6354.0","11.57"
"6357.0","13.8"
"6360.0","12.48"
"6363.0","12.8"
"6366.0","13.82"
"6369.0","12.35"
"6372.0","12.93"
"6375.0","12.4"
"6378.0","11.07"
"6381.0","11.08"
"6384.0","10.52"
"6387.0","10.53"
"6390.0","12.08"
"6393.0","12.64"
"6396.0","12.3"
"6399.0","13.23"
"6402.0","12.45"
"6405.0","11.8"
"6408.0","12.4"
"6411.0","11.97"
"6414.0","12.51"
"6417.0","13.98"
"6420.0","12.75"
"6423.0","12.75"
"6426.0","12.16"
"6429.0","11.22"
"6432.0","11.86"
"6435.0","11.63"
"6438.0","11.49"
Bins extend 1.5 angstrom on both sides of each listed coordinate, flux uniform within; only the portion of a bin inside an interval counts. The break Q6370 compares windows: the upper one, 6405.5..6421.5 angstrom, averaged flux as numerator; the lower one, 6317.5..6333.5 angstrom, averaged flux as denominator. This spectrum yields 1.09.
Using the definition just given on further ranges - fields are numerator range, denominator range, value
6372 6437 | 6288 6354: 1.06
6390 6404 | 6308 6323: 1.20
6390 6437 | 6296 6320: 1.16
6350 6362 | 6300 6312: 1.23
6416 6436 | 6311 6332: 1.09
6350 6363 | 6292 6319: 1.16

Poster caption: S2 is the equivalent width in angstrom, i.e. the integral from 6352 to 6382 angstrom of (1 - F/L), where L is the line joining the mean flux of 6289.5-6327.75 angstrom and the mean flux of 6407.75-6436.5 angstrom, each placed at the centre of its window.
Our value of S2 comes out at -1.94 angstrom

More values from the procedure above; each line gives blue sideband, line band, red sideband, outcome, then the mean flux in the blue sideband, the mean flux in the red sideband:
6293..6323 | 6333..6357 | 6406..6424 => -1.3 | 10.8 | 12.7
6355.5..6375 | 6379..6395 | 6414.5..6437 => 1.7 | 13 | 12.3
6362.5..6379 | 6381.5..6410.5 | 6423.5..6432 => 0.7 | 12.6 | 11.8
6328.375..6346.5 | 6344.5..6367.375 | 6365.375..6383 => -1.1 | 11.9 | 12.1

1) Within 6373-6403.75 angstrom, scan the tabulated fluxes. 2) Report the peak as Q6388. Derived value 13.23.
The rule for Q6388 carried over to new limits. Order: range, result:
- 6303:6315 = 11.52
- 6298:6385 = 13.82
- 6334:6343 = 13.56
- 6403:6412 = 12.4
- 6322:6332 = 11.85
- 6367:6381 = 12.93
